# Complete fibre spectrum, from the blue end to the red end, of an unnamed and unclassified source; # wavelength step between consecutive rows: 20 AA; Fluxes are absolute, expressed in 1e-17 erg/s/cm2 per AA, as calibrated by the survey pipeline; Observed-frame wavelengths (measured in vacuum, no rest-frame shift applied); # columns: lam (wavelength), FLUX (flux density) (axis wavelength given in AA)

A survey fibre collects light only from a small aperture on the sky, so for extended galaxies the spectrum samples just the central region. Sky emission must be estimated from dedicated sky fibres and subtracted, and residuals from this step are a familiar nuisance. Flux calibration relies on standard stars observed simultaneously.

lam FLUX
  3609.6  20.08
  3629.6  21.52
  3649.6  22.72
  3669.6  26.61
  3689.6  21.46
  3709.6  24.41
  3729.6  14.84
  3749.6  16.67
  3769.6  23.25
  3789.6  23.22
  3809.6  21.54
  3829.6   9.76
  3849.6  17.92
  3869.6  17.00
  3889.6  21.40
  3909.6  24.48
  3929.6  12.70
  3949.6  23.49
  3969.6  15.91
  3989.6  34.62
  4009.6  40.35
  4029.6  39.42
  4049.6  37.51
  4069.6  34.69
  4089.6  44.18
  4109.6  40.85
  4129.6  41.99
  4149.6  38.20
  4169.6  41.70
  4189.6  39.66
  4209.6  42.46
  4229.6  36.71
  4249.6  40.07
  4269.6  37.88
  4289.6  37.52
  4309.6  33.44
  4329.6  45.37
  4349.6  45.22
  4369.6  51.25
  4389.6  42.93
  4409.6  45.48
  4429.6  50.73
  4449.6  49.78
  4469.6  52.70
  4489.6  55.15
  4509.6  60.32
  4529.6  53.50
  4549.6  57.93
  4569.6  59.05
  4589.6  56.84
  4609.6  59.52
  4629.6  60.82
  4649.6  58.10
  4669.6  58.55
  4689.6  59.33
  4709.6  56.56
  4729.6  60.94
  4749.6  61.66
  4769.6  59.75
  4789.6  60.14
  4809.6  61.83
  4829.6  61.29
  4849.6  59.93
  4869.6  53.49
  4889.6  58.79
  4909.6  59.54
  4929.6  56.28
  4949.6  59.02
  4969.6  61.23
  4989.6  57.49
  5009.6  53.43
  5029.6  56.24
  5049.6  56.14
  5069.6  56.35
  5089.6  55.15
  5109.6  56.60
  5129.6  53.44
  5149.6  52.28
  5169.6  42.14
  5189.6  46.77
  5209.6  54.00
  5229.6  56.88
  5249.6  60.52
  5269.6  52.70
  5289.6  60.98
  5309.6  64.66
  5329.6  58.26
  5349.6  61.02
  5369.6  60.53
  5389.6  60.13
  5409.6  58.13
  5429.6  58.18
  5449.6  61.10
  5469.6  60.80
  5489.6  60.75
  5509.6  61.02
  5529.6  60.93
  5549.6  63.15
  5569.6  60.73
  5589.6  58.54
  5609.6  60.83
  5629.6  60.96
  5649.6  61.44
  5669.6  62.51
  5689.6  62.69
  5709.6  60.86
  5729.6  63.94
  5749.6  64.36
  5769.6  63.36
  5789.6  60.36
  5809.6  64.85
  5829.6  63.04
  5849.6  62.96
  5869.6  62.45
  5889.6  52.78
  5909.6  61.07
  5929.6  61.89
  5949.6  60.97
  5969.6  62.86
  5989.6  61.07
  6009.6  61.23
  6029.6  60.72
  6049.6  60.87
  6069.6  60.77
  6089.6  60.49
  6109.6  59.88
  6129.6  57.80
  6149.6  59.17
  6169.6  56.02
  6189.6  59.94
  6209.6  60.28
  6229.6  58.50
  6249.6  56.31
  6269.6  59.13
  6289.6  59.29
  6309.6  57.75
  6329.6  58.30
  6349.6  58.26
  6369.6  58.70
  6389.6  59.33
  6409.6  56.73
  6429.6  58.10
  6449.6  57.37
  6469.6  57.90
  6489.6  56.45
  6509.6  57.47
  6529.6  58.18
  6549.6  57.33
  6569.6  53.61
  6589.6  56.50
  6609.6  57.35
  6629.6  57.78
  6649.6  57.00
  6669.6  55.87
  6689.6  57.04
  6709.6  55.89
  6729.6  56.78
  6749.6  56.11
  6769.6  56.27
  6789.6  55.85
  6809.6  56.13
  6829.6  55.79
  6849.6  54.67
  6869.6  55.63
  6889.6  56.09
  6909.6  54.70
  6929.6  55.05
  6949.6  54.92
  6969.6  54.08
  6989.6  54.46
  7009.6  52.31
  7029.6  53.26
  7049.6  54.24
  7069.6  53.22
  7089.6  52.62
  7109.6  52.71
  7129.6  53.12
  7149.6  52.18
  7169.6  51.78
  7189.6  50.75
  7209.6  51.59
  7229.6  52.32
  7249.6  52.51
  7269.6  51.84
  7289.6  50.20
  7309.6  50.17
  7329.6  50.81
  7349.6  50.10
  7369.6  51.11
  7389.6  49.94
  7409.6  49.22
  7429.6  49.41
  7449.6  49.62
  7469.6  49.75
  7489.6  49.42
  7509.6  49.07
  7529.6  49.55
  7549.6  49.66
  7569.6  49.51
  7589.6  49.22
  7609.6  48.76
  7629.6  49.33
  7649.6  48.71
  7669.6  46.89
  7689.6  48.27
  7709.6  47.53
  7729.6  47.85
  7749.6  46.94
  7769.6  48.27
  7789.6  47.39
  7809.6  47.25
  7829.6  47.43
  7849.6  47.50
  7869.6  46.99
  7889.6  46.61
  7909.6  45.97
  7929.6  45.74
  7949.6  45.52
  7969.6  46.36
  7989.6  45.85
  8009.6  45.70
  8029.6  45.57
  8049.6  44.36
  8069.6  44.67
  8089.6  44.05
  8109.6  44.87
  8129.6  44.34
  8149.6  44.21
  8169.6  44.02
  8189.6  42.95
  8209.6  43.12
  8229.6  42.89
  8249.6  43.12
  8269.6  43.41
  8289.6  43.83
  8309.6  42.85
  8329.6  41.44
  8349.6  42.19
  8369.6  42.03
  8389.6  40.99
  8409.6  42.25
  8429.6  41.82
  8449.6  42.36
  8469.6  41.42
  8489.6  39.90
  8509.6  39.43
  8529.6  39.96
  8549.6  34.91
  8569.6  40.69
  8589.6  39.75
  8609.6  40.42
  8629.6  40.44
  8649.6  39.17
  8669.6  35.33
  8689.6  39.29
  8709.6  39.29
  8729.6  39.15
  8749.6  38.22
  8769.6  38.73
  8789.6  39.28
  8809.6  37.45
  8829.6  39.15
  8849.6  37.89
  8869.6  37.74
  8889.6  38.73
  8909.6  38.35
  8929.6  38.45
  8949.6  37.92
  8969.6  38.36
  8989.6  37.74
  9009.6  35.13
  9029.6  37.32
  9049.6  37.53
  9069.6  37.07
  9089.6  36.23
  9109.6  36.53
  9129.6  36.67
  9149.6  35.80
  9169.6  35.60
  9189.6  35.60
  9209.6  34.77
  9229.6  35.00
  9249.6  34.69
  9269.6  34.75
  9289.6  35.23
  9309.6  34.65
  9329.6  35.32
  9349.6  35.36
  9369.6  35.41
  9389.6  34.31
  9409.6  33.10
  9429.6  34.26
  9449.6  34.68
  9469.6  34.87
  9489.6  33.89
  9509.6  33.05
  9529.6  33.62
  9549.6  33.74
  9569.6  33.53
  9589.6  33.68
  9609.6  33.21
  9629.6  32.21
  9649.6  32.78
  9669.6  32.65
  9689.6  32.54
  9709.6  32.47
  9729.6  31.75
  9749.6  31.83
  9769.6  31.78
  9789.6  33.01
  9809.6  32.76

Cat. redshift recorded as 0.00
